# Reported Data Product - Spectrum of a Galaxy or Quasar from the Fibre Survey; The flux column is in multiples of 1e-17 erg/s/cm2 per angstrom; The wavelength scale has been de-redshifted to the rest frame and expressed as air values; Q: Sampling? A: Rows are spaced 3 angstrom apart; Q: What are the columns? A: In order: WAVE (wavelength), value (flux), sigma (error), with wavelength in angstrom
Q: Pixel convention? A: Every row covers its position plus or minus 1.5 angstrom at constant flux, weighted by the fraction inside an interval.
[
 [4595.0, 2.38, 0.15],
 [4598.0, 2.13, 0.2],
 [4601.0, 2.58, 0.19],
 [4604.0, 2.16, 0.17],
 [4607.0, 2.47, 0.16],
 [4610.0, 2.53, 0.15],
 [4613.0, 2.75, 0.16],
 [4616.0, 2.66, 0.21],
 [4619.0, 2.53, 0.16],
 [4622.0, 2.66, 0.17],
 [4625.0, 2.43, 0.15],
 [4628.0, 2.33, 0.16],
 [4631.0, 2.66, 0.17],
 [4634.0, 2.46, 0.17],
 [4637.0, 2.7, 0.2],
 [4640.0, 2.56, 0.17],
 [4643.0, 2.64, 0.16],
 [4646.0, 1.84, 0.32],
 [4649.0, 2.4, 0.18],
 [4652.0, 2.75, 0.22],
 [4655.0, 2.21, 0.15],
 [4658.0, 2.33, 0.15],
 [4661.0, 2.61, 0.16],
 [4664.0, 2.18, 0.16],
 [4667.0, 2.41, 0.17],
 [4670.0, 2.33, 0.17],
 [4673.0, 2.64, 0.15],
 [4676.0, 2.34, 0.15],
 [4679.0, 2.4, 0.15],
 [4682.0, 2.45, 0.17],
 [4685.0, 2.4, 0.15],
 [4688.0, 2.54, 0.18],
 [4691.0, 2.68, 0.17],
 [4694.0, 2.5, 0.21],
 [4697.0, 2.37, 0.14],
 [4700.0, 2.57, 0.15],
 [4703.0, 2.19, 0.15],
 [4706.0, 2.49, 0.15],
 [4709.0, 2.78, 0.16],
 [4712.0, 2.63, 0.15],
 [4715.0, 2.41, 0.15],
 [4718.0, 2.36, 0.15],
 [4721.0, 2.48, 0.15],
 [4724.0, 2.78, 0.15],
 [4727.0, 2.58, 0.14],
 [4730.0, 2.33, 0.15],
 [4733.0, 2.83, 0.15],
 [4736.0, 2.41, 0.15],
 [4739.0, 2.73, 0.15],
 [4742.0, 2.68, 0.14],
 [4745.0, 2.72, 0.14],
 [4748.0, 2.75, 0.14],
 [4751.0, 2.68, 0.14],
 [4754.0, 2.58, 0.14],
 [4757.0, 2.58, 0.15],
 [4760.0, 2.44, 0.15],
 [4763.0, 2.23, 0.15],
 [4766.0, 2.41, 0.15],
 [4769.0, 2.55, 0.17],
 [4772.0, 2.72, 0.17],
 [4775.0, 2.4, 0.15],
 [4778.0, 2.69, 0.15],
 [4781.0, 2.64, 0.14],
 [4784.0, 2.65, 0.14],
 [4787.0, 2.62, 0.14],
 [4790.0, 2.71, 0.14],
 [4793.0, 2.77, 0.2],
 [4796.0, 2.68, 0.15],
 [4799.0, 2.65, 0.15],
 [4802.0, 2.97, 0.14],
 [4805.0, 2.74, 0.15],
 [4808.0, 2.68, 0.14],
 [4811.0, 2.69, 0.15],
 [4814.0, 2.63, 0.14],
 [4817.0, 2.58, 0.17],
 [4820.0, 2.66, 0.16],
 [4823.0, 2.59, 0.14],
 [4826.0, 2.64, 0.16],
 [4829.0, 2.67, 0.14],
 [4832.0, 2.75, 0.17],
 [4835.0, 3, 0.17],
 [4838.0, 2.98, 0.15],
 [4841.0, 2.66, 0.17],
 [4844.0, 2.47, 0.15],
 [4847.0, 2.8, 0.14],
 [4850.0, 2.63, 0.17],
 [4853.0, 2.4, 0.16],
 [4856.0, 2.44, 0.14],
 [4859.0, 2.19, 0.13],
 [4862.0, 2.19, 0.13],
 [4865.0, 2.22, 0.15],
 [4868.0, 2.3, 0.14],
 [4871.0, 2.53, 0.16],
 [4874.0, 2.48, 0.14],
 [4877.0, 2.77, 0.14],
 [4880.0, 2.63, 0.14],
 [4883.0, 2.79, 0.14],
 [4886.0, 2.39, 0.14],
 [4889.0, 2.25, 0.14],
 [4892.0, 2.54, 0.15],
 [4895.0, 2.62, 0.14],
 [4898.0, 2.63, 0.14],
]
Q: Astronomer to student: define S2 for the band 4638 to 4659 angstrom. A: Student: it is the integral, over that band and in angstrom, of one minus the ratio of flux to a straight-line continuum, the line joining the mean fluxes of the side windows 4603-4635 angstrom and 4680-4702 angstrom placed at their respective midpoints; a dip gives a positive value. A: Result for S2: 0.9 angstrom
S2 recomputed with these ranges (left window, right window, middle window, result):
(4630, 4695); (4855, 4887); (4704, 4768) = -2.9 angstrom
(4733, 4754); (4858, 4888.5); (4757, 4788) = 1.0 angstrom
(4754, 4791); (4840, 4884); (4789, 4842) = -4.2 angstrom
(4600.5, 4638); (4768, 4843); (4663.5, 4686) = 1.5 angstrom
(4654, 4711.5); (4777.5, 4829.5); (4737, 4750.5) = -0.7 angstrom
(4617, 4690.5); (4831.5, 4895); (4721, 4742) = -1.0 angstrom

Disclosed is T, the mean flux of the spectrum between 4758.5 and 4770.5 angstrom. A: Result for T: 2.41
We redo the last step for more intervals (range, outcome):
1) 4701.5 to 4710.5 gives 2.49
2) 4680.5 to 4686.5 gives 2.43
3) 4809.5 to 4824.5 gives 2.63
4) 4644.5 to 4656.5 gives 2.3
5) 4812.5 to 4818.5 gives 2.6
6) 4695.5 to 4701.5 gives 2.47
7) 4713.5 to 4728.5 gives 2.52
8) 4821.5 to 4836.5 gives 2.73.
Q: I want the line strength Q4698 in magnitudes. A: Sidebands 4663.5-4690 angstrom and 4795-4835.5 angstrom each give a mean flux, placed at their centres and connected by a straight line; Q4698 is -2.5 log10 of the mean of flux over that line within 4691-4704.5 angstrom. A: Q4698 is 0.01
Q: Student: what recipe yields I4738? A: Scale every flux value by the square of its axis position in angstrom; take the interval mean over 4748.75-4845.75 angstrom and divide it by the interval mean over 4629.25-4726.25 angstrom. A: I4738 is 1.1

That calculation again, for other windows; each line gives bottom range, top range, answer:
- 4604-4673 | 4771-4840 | 1.17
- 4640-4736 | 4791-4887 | 1.13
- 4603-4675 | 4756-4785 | 1.08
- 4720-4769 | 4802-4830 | 1.07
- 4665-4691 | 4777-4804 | 1.16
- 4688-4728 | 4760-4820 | 1.08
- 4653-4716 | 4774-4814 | 1.15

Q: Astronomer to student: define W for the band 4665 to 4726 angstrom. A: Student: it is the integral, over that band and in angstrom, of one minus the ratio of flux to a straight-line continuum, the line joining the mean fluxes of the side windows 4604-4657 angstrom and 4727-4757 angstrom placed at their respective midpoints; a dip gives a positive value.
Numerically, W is 2.1 angstrom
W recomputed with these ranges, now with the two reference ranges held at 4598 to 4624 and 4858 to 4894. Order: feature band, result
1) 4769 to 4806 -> -3.2 angstrom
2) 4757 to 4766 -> 0.3 angstrom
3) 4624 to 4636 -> 0.1 angstrom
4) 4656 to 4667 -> 0.6 angstrom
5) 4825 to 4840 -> -2.1 angstrom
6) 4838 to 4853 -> -1.2 angstrom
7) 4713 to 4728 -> -0.2 angstrom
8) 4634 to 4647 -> 0.2 angstrom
